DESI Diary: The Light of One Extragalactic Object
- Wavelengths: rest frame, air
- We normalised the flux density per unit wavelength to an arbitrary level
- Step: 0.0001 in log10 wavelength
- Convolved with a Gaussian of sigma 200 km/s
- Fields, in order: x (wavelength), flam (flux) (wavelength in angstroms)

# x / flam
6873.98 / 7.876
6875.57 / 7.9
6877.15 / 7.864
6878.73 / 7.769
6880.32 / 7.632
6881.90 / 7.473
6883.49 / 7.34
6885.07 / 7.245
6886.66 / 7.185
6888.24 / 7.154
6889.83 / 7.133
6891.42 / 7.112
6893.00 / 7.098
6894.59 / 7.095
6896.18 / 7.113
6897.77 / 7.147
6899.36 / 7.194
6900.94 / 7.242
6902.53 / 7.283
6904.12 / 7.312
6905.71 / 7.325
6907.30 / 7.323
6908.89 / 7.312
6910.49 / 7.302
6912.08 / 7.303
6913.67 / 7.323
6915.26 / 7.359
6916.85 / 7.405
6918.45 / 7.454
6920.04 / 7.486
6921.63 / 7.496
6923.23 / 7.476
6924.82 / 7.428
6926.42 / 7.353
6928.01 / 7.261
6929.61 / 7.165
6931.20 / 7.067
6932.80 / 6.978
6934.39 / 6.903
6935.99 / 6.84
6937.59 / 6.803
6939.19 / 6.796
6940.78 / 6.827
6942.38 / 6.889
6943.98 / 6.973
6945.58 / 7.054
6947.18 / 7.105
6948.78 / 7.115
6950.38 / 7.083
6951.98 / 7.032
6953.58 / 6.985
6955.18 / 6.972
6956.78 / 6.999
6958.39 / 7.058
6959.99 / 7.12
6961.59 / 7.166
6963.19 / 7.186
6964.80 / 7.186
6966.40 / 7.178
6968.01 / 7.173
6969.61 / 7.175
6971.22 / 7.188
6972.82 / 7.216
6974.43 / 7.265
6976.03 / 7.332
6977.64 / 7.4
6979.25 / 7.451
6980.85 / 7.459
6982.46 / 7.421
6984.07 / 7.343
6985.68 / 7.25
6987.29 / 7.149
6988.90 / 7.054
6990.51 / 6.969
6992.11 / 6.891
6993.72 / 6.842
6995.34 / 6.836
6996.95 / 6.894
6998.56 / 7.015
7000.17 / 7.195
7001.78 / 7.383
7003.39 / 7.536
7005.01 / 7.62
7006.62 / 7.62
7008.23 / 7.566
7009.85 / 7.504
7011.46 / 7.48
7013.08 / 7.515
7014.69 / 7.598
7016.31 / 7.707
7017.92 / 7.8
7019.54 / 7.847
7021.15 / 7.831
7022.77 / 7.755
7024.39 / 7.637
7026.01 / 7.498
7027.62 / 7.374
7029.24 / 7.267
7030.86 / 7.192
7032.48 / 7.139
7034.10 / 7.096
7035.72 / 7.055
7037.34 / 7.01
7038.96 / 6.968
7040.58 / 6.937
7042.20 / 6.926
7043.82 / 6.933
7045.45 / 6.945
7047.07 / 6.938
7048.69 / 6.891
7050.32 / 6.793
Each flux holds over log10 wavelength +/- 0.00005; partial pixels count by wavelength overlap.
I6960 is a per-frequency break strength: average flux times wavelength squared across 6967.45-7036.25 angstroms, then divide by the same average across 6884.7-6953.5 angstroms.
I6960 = 1.05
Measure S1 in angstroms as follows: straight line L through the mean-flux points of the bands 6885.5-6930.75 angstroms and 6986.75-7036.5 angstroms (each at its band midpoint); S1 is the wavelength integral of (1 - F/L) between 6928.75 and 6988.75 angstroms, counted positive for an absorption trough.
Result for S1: 1.6 angstroms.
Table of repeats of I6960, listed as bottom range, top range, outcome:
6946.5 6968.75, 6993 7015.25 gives 1.05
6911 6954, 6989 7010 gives 1.03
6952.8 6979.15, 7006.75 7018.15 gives 1.07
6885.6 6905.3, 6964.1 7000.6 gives 1.02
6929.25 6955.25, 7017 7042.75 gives 1.08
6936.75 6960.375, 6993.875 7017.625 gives 1.07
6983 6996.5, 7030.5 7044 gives 1.01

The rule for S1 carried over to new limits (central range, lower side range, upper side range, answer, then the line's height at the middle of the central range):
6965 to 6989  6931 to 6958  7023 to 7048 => -0.8 angstroms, 7.03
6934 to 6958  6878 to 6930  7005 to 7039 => 1.3 angstroms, 7.37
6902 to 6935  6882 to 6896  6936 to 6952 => -1.1 angstroms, 7.06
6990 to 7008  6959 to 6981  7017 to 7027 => 0.8 angstroms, 7.51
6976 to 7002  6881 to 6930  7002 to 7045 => 0.7 angstroms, 7.36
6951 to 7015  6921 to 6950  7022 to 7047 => -0.9 angstroms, 7.13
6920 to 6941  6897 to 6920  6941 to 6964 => 0.1 angstroms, 7.18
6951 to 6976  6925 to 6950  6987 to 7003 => -0.4 angstroms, 7.03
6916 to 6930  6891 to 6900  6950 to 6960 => -0.6 angstroms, 7.08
